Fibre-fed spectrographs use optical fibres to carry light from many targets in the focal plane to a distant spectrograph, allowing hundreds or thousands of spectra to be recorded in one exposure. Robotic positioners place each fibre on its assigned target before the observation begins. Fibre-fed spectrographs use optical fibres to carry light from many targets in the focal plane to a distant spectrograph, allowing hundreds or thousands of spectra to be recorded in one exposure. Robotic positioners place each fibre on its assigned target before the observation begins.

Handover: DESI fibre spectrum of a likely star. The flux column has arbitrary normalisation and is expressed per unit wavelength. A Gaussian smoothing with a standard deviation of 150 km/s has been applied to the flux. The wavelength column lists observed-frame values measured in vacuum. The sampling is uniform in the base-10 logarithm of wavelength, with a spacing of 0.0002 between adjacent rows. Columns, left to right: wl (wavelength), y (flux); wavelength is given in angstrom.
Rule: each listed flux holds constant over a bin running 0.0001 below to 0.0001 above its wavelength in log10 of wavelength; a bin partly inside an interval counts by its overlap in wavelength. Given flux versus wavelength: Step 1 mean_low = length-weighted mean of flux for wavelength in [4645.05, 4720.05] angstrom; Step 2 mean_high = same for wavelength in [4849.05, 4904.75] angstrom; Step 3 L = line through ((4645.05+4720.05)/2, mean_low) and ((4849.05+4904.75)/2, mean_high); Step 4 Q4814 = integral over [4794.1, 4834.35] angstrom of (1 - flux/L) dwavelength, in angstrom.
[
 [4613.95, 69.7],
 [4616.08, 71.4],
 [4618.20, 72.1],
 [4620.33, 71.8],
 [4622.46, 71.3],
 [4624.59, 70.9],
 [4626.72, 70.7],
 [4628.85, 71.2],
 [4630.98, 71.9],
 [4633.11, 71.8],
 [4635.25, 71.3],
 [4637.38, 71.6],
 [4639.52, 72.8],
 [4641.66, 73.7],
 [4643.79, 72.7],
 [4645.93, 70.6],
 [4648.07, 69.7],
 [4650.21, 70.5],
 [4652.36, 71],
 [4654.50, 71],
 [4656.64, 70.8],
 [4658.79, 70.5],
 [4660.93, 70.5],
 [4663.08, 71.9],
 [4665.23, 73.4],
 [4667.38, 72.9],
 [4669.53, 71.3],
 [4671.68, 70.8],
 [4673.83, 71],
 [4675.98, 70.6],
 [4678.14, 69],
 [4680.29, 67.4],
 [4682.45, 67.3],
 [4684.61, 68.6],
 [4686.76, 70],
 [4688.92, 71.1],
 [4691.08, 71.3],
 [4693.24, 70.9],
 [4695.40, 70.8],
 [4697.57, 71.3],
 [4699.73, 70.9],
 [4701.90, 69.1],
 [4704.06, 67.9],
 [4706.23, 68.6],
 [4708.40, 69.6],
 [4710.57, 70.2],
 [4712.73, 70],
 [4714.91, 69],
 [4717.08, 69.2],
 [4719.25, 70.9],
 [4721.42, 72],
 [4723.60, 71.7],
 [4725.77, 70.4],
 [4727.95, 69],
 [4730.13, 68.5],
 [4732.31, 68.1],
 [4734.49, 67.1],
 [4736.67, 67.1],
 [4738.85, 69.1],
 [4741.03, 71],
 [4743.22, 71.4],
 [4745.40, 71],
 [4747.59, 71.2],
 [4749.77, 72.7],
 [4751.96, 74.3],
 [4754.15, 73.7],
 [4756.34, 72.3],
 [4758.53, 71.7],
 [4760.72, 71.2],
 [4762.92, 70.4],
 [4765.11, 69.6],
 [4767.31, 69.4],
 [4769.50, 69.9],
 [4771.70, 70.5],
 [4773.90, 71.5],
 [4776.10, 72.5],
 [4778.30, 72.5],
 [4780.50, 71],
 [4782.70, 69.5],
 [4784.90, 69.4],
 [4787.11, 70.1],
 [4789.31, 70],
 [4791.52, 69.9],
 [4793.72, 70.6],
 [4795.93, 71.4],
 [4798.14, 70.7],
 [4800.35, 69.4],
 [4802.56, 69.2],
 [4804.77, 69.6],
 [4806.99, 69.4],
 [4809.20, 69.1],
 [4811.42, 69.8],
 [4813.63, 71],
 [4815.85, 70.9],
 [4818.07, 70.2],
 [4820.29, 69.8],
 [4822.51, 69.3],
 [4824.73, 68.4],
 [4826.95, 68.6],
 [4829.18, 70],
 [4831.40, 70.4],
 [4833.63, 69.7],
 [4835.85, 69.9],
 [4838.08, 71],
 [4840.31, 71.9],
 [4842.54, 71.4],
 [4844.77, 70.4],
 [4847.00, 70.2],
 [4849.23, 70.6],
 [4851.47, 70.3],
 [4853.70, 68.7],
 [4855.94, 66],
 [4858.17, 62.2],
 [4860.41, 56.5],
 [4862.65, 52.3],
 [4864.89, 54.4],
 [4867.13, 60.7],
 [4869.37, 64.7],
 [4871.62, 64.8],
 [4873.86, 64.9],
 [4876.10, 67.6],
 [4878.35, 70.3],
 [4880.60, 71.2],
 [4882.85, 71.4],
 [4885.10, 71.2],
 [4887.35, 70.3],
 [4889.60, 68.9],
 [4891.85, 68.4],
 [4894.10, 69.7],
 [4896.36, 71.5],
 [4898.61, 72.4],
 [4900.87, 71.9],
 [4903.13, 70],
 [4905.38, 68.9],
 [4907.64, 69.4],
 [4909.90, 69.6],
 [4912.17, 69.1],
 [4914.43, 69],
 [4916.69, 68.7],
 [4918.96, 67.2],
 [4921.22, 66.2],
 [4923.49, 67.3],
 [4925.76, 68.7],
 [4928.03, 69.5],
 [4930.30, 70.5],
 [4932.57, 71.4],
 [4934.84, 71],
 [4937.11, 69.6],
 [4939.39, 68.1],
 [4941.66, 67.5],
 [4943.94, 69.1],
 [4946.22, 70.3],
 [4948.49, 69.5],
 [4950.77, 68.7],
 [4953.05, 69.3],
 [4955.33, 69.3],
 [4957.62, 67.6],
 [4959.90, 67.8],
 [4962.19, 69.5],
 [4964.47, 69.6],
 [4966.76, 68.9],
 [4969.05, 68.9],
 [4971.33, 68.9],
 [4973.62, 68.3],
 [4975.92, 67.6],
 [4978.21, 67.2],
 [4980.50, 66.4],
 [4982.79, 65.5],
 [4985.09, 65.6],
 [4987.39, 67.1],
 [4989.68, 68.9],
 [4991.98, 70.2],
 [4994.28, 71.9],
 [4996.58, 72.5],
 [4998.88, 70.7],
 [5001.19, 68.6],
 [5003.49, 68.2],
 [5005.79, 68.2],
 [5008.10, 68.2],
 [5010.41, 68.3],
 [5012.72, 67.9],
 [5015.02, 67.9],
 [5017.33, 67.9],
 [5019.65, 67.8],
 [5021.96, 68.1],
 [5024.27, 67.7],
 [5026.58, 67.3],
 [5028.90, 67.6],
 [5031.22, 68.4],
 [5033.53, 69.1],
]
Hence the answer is -1.14 angstrom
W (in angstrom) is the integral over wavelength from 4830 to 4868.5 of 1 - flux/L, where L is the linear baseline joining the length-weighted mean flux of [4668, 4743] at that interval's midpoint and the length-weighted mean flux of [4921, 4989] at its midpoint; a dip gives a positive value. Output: 1.5 angstrom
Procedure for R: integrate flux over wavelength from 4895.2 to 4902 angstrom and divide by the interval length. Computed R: 71.9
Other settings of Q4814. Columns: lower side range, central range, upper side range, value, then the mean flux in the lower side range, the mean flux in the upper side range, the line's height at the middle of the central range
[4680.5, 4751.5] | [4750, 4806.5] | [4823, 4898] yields -1.6 angstrom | 69.9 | 67.6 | 68.9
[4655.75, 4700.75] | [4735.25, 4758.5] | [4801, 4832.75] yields -0.4 angstrom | 70.6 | 69.7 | 70.1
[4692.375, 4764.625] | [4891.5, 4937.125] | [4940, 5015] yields -0.3 angstrom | 70.4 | 68.6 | 69.1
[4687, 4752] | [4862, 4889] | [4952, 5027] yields 1.4 angstrom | 70.1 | 68.4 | 69.1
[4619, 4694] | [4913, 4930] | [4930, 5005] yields 0.2 angstrom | 71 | 68.9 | 69.2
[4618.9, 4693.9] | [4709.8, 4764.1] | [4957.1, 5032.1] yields -0.1 angstrom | 71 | 68.3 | 70.3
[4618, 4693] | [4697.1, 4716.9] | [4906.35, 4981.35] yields 0.3 angstrom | 71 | 68.8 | 70.6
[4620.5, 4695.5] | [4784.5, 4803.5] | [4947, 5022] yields 0.0 angstrom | 71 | 68.5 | 69.9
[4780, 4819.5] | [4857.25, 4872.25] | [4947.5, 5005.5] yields 2.2 angstrom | 70.1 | 68.7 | 69.5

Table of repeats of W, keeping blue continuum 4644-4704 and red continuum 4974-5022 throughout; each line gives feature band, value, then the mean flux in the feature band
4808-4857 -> -0.3 angstrom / 69.9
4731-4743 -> 0.2 angstrom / 68.7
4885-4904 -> -0.4 angstrom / 70.4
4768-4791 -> -0.3 angstrom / 70.6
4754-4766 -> -0.2 angstrom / 71.3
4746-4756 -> -0.4 angstrom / 72.8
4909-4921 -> 0.1 angstrom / 68.5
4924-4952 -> -0.3 angstrom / 69.5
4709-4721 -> 0.0 angstrom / 70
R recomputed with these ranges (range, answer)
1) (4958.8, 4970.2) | 69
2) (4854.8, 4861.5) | 61.6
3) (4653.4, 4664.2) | 71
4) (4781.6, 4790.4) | 69.8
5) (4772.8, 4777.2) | 72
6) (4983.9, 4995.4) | 68.7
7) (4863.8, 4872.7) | 61.1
